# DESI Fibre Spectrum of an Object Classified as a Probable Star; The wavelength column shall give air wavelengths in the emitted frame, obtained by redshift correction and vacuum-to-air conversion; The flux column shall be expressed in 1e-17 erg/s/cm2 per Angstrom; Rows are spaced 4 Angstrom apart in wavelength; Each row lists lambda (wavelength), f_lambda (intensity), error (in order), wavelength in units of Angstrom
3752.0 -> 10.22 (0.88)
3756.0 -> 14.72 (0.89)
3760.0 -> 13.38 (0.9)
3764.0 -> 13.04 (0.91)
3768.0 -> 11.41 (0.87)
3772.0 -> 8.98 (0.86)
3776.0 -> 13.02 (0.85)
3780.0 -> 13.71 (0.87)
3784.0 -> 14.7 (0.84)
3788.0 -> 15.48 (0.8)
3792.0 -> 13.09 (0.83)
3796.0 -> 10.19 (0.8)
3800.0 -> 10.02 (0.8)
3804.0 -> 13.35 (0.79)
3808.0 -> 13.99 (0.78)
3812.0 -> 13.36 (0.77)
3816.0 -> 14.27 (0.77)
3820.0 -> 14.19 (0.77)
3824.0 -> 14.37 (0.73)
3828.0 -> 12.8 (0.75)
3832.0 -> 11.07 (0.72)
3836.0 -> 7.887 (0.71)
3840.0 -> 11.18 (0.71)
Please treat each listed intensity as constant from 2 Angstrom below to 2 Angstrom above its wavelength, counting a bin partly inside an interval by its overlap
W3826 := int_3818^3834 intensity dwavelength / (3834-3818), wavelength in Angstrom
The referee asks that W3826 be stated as 13.1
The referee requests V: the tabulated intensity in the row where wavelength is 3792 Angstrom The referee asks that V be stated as 13.09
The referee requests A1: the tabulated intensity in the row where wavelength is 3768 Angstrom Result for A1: 11.41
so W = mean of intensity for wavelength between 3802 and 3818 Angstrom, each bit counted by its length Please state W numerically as 13.7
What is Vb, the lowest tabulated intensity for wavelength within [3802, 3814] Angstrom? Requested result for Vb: 13.35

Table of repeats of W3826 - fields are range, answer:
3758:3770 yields 12.6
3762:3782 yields 12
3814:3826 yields 14.3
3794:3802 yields 10.1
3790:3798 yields 11.6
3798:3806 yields 11.7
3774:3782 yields 13.4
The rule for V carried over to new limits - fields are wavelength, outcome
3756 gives 14.72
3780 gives 13.71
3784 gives 14.7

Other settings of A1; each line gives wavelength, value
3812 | 13.36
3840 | 11.18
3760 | 13.38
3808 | 13.99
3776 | 13.02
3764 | 13.04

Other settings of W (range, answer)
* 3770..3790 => 13.2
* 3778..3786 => 14.2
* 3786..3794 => 14.3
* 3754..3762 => 14.1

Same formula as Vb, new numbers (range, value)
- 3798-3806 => 10.02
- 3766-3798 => 8.98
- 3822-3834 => 11.07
